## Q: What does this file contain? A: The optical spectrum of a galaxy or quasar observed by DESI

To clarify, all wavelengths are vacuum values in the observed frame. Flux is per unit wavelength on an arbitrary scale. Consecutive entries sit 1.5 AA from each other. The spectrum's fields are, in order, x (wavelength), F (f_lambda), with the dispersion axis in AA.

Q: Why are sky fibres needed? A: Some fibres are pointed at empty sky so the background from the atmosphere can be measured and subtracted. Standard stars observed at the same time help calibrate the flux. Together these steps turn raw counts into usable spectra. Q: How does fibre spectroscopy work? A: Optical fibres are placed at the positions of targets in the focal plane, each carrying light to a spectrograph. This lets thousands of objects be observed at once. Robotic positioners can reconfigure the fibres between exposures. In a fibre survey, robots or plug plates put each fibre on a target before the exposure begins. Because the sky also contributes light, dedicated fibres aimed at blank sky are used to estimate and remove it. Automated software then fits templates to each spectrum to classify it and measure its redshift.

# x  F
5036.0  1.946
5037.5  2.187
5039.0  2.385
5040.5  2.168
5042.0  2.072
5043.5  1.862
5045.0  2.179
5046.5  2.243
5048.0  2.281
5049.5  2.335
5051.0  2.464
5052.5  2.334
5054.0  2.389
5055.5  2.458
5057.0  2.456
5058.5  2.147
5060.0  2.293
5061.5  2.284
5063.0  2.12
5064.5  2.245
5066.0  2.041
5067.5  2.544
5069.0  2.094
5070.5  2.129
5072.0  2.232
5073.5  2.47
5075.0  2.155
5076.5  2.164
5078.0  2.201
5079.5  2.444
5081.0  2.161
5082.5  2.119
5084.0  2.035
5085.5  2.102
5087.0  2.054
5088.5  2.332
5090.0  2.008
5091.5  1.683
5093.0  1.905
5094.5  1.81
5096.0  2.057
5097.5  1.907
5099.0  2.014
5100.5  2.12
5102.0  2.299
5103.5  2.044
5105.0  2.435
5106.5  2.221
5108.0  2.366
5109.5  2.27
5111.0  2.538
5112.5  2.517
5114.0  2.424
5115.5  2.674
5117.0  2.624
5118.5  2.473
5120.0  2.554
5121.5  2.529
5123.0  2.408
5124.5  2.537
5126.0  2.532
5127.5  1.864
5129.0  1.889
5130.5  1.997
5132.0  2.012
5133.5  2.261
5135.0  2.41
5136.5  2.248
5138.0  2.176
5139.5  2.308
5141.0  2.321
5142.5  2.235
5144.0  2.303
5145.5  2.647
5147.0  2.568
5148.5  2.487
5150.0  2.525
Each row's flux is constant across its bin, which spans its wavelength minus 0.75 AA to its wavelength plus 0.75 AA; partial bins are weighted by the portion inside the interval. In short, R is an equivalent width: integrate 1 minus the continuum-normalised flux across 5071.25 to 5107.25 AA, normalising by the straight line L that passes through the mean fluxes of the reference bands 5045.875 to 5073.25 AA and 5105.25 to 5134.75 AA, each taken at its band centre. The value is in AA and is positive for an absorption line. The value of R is 3.0 AA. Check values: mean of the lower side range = 2.29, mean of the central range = 2.12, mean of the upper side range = 2.35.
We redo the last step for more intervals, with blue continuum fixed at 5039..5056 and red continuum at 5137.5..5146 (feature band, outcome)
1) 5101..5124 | -1.2 AA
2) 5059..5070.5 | 0.2 AA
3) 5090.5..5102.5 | 1.7 AA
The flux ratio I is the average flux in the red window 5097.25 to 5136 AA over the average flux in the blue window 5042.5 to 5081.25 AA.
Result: 1.02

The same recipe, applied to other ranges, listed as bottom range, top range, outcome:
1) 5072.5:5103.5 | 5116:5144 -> 1.10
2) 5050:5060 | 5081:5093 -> 0.86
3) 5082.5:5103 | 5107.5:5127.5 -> 1.22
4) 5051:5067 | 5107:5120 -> 1.09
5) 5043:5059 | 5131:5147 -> 1.00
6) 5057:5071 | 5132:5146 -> 1.03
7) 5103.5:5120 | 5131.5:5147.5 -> 0.95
